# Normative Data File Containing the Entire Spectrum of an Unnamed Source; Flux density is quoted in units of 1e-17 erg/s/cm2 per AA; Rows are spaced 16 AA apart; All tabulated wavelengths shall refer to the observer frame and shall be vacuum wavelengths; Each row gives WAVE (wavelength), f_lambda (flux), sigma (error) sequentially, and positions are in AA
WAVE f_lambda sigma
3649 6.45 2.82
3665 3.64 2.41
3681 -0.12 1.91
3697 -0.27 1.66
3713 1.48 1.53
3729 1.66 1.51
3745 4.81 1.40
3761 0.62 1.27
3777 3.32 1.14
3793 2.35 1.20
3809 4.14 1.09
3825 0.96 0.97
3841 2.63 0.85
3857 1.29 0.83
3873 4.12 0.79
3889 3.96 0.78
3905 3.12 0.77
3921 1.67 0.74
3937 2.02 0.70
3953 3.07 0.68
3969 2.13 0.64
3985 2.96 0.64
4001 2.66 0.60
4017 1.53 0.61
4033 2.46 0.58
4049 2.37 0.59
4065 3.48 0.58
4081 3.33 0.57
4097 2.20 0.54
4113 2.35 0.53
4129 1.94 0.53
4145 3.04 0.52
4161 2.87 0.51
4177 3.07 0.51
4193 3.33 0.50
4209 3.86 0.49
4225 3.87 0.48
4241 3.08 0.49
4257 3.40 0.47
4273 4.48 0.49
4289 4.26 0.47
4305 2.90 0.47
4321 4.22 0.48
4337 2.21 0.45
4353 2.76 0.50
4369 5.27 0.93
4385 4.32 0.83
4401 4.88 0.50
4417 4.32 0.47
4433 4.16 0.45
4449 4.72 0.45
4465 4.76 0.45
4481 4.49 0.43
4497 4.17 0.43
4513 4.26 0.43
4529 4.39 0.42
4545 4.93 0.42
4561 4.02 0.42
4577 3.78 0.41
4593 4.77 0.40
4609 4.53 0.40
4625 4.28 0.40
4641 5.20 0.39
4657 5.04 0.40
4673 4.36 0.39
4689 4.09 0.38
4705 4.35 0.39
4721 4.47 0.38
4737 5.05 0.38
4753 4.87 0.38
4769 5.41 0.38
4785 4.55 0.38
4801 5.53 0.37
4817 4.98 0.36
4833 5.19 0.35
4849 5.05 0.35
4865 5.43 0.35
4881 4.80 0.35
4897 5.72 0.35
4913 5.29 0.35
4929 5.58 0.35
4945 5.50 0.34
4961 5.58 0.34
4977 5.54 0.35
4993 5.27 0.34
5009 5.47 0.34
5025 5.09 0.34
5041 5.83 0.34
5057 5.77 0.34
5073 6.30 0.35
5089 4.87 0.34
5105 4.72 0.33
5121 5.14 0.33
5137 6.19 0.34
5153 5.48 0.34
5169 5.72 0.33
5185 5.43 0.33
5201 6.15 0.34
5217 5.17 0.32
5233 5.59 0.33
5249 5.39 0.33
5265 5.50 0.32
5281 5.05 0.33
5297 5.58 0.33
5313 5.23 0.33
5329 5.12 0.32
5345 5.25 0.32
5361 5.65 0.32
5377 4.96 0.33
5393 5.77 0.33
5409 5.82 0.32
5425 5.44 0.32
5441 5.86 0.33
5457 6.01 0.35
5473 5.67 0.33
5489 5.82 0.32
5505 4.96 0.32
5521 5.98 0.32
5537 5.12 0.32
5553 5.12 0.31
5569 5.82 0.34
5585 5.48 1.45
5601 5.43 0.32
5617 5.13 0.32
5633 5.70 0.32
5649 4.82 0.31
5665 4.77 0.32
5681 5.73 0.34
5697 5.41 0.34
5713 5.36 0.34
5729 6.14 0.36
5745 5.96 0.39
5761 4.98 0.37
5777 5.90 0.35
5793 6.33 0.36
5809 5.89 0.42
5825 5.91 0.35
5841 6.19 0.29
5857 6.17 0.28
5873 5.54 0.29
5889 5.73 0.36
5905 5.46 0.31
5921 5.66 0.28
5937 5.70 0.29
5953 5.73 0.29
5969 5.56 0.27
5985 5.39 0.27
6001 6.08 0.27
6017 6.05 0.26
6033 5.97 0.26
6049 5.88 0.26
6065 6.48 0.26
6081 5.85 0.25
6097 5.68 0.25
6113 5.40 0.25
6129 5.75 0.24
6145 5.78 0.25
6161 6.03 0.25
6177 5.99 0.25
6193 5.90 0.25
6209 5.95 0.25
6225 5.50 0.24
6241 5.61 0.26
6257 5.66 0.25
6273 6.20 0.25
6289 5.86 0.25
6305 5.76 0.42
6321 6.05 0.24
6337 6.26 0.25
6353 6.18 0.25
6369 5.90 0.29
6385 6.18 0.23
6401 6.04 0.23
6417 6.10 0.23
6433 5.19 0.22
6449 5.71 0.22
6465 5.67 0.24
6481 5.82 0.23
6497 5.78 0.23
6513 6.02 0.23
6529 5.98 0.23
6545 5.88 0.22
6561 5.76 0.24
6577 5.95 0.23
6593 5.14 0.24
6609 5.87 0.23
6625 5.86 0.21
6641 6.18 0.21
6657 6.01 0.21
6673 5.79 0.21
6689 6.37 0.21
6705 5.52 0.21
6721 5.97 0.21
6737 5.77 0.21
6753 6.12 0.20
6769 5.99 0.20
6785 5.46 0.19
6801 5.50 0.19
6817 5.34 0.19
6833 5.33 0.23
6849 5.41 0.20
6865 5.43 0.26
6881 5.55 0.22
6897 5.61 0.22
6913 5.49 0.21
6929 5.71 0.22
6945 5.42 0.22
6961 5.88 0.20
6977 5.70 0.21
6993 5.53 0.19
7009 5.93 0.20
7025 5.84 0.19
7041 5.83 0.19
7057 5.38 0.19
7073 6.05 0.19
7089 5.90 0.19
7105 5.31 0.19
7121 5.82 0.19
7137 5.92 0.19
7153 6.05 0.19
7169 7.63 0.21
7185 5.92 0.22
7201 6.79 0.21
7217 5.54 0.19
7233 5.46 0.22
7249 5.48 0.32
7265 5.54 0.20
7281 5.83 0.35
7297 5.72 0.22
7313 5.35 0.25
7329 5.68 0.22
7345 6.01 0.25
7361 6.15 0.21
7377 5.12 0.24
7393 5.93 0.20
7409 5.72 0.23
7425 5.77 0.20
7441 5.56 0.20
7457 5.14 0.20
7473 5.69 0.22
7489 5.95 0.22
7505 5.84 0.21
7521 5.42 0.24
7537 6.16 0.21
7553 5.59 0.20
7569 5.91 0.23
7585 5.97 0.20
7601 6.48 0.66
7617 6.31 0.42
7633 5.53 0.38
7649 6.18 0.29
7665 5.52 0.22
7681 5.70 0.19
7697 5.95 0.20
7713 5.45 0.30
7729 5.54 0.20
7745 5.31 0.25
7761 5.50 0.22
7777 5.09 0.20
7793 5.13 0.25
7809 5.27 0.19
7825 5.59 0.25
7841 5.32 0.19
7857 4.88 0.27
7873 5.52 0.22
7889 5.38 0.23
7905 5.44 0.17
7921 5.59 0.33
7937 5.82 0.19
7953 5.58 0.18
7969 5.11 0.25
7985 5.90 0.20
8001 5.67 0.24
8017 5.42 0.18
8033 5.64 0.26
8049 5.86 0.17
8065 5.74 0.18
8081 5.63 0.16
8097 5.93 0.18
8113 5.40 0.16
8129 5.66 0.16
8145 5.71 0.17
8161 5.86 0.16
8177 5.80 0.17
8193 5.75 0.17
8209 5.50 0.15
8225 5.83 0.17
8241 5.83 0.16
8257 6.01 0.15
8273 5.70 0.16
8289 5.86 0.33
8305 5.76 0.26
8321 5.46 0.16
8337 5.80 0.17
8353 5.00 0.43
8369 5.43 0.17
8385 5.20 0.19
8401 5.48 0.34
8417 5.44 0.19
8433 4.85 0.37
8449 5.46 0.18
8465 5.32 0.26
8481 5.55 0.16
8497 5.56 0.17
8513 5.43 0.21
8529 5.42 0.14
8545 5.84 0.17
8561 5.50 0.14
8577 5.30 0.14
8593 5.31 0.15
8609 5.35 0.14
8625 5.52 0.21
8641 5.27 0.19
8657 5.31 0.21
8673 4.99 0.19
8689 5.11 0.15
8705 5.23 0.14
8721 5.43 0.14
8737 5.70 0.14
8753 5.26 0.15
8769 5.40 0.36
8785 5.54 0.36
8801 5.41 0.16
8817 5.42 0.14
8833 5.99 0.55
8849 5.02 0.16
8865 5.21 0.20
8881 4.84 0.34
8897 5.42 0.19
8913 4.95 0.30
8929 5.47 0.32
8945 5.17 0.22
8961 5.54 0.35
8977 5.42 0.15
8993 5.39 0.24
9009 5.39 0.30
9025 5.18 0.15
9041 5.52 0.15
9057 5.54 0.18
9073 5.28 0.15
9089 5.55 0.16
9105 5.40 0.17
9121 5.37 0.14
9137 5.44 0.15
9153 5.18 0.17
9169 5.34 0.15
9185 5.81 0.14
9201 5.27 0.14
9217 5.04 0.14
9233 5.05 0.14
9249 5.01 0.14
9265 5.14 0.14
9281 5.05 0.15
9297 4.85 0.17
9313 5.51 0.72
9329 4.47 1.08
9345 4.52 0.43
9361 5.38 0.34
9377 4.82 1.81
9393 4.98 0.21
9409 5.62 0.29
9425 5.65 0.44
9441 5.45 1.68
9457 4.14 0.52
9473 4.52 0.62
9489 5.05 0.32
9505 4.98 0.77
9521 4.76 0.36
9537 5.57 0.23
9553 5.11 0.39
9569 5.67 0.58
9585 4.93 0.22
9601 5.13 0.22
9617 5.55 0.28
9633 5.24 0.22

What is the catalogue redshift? 0.093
